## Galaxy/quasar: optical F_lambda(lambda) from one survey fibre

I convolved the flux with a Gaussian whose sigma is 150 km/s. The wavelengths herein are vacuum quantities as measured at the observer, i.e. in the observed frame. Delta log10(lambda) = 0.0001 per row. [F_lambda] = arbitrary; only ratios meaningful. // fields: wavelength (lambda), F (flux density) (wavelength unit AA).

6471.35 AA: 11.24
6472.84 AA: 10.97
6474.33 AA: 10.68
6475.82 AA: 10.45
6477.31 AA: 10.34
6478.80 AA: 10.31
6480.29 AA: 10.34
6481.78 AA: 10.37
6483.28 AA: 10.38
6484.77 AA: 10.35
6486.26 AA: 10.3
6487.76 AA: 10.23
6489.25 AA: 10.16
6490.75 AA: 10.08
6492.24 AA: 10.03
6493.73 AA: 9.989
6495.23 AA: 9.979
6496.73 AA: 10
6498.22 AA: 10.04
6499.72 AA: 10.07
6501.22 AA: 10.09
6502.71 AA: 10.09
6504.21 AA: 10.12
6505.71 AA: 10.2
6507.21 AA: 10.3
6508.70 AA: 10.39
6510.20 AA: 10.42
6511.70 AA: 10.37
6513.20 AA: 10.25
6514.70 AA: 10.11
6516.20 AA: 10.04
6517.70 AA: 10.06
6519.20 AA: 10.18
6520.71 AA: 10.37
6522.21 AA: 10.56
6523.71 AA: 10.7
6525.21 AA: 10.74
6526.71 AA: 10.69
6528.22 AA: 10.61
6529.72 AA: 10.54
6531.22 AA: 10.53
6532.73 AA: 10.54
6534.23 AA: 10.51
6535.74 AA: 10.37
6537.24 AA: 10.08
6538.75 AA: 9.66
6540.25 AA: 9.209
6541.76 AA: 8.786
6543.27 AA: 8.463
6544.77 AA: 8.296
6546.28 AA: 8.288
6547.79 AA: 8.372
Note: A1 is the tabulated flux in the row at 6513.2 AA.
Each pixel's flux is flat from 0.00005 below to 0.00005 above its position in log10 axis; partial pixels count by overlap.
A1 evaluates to 10.25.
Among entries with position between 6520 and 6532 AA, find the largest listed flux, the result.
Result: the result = 10.74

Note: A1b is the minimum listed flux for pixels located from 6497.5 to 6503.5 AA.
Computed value 10.04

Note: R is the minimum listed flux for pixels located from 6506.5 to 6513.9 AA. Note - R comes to 10.25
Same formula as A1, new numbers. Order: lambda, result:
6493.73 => 9.989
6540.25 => 9.209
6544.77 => 8.296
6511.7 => 10.37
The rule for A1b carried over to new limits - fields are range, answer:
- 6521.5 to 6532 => 10.53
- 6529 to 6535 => 10.51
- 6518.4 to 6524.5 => 10.18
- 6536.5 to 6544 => 8.463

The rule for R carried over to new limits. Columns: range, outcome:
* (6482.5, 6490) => 10.16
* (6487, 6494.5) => 9.989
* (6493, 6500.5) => 9.979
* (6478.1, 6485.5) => 10.31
